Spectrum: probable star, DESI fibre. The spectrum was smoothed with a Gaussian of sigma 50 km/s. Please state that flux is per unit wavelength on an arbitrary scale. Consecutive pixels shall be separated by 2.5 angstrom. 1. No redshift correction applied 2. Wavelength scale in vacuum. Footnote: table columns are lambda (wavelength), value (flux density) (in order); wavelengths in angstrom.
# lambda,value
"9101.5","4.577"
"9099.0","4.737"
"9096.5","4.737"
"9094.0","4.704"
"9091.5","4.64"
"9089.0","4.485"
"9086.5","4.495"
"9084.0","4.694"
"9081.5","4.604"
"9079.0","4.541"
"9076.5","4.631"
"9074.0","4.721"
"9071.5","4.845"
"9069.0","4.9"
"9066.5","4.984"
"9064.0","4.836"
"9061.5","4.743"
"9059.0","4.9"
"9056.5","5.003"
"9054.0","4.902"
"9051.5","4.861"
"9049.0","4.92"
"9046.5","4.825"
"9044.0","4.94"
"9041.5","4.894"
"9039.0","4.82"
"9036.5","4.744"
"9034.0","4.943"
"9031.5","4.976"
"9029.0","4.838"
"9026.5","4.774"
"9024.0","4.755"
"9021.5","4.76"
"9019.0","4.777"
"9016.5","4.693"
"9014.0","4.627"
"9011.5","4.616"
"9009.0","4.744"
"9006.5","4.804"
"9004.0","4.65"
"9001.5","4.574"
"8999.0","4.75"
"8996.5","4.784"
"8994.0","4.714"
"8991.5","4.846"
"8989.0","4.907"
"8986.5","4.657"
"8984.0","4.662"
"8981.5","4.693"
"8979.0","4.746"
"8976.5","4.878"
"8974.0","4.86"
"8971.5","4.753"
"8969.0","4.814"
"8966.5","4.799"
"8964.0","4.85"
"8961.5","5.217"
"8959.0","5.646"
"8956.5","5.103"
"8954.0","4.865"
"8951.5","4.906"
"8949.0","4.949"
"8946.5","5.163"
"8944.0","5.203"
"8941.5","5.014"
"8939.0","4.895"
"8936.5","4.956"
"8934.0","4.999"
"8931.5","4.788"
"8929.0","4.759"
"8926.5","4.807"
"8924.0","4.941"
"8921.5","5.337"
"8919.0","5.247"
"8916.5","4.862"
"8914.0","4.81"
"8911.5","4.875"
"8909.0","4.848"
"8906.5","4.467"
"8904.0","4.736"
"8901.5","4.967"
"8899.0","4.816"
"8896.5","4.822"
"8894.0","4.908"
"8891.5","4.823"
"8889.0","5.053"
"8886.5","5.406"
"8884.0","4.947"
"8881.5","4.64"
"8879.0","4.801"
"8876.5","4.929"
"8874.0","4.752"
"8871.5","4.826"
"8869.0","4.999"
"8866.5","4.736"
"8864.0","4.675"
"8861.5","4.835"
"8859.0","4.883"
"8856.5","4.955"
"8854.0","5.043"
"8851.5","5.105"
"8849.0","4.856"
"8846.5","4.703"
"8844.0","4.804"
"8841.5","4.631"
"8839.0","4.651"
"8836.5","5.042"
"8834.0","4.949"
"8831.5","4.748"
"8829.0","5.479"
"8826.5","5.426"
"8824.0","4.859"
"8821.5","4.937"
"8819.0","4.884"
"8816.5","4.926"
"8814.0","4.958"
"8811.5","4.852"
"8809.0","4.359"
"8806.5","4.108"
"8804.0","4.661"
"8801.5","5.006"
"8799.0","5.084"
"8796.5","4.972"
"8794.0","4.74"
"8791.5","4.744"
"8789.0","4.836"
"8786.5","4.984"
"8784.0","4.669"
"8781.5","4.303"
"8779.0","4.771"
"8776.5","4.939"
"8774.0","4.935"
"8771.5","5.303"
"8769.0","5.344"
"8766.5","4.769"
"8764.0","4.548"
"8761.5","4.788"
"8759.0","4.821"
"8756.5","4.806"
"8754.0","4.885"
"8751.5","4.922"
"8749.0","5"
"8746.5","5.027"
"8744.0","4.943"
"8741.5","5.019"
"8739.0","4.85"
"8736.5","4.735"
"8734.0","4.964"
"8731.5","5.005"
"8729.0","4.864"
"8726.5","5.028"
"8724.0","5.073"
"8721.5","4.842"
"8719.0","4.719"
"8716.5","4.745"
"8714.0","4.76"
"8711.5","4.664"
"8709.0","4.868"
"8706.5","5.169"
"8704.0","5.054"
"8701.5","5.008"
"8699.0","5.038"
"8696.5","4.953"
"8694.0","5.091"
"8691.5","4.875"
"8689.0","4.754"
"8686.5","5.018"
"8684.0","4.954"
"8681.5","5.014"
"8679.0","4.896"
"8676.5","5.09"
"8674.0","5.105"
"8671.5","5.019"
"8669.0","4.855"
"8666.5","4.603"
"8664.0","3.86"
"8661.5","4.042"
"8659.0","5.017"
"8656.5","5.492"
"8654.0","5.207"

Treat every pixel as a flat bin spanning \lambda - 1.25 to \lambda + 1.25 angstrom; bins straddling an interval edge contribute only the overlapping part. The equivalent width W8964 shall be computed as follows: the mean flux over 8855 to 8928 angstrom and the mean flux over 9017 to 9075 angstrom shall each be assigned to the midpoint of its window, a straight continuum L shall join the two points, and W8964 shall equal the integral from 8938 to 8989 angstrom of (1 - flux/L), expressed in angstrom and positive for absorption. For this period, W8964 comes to -0.7 angstrom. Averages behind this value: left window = 4.89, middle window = 4.93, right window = 4.85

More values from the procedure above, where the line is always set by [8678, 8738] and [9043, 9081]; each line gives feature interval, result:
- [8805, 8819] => 0.66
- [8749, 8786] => 0.41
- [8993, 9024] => 0.87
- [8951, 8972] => -0.65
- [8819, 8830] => -0.55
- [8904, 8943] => -0.30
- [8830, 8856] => 0.13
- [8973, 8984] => 0.17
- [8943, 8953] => -0.38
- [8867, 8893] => -0.19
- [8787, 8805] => 0.10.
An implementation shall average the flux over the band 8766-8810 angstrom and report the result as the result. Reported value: 4.81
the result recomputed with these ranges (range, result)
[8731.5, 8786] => 4.88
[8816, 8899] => 4.91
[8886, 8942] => 4.91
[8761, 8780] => 4.93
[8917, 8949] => 5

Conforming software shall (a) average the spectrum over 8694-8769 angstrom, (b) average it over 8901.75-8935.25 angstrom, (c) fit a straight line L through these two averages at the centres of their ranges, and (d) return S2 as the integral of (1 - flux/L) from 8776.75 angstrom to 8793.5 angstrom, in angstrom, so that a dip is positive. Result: 0.6 angstrom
